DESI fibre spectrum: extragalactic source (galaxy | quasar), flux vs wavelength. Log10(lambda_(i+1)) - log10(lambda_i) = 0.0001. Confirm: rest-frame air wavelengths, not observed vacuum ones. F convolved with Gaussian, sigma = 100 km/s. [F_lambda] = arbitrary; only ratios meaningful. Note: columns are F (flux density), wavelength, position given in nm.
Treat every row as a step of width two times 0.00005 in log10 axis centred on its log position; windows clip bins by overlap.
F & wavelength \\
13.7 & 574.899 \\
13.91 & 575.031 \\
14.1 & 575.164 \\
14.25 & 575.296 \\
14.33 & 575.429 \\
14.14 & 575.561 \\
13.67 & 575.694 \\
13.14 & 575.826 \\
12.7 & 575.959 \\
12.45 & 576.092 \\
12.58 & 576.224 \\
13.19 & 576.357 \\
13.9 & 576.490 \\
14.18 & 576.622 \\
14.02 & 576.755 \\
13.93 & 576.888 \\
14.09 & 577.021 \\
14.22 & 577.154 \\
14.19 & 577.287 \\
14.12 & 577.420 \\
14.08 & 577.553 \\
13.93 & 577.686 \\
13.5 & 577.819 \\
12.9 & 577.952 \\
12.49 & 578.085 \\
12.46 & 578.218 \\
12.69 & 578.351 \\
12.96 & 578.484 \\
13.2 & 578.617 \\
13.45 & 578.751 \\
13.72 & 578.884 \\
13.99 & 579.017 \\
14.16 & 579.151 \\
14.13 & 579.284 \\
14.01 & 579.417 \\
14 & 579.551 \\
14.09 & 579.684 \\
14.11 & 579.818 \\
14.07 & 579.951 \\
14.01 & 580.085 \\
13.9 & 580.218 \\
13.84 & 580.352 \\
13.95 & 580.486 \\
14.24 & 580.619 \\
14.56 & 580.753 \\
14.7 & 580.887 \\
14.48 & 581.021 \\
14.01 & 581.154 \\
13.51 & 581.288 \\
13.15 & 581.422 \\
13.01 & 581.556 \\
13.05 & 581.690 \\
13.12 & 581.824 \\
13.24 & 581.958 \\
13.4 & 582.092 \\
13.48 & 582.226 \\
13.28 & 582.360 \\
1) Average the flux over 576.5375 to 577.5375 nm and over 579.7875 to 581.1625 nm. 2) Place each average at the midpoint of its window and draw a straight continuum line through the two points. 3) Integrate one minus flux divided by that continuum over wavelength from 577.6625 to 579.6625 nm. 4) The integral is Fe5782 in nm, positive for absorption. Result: 0.10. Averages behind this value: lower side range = 14.1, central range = 13.4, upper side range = 14.2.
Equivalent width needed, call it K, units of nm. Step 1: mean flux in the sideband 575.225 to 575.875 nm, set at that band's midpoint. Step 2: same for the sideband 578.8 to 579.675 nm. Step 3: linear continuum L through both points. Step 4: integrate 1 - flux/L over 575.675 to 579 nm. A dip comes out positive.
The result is 0.13 nm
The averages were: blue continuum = 13.9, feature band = 13.4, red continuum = 14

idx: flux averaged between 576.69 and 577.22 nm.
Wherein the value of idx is 14.1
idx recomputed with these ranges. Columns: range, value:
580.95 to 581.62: 13.6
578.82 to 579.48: 14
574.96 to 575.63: 14.1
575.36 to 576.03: 13.6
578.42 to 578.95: 13.3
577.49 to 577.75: 14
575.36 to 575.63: 14.2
